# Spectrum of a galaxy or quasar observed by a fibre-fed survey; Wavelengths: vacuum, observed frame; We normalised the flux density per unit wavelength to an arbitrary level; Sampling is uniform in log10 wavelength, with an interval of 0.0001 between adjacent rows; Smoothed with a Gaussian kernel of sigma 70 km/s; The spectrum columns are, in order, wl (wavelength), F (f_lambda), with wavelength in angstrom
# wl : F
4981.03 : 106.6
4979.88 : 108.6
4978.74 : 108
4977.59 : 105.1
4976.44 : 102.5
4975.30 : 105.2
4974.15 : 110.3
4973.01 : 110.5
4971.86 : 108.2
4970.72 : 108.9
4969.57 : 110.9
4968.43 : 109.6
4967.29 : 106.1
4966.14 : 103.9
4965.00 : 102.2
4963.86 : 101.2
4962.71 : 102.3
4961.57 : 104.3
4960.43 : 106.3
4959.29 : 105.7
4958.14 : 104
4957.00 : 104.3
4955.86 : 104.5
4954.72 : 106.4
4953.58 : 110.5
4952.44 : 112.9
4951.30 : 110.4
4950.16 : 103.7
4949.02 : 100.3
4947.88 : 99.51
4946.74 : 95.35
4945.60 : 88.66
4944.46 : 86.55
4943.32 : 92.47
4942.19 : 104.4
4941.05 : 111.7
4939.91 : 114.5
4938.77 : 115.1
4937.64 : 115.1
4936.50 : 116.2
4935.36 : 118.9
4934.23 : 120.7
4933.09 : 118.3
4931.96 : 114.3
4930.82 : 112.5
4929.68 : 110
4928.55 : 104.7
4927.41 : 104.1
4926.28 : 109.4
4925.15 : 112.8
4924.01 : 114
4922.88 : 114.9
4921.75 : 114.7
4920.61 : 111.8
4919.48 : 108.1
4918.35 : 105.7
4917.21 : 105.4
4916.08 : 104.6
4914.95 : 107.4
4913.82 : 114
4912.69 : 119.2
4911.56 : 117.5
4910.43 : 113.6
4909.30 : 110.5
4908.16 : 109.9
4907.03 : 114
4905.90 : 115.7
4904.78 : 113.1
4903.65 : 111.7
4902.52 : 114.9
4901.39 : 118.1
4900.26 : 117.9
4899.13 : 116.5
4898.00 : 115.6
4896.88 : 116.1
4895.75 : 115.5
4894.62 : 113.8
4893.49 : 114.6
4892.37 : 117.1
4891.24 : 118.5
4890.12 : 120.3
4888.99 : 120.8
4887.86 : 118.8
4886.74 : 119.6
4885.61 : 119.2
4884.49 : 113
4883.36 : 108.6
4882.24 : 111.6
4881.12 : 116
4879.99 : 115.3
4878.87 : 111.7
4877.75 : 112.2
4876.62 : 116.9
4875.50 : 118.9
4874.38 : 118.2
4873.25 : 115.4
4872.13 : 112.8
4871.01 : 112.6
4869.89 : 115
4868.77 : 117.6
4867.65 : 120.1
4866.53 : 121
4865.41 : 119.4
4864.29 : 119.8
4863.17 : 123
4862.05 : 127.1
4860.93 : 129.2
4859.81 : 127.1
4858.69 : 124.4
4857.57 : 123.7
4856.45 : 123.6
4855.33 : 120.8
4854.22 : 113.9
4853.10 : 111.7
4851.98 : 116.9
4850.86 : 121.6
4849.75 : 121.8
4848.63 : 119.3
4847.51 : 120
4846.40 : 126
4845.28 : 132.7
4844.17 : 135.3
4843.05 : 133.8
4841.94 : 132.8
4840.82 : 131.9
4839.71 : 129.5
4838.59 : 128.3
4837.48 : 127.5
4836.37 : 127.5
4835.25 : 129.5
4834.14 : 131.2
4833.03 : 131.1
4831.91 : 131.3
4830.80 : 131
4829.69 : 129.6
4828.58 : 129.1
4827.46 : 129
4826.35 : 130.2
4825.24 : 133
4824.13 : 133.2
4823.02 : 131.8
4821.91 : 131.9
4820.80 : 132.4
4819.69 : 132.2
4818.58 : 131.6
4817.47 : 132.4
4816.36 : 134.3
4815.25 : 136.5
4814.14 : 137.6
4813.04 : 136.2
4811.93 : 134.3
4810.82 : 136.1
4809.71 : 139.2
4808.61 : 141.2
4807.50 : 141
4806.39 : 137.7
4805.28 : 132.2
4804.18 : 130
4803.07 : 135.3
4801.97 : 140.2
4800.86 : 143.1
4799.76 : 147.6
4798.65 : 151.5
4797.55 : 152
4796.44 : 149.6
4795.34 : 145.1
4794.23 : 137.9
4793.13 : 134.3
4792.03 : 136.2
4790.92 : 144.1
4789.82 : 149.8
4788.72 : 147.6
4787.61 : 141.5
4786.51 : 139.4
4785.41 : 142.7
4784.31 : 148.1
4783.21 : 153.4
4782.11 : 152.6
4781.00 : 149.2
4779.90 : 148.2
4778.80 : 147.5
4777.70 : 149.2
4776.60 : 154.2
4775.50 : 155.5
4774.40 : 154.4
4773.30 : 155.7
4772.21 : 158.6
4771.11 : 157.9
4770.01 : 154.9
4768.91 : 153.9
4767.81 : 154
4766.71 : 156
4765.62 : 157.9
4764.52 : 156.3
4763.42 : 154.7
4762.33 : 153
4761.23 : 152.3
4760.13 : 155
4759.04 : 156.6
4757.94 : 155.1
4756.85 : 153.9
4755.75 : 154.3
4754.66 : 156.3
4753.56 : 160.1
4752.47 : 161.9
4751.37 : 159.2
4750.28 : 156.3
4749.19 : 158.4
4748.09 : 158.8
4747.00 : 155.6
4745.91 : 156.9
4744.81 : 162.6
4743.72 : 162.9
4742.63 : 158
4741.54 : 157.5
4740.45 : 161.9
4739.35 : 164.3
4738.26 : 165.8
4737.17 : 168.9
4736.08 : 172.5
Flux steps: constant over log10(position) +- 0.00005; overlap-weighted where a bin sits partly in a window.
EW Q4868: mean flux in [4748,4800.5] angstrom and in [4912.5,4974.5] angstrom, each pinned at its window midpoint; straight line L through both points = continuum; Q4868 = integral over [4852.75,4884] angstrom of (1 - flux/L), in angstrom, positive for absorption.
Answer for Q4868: 2.2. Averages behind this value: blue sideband 152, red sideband 108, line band 118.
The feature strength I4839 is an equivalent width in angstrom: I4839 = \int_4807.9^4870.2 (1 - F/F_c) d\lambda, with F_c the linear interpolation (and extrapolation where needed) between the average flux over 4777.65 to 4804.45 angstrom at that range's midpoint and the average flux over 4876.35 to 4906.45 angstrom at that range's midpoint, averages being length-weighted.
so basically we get 1.3 angstrom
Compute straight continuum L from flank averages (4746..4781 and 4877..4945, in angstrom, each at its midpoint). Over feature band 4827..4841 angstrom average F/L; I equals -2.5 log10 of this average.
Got 0.04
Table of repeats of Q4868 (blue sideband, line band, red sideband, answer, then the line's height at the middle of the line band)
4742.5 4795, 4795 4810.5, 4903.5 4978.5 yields 0.2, 144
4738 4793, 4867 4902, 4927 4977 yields 2.2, 124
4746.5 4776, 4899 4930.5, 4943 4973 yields 0.9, 115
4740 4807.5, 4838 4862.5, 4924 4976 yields 1.3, 132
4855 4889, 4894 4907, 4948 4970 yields -0.1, 114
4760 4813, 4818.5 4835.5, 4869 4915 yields 0.5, 135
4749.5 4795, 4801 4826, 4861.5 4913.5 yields 0.7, 139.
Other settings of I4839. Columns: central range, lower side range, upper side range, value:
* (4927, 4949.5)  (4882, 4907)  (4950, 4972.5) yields 0.52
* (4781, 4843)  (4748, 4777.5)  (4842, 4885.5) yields 0.57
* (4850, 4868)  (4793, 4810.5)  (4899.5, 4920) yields 0.63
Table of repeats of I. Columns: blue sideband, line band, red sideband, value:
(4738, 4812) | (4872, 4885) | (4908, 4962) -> 0.08 mag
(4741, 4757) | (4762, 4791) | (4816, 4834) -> -0.02 mag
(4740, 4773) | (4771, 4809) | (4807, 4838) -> -0.01 mag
